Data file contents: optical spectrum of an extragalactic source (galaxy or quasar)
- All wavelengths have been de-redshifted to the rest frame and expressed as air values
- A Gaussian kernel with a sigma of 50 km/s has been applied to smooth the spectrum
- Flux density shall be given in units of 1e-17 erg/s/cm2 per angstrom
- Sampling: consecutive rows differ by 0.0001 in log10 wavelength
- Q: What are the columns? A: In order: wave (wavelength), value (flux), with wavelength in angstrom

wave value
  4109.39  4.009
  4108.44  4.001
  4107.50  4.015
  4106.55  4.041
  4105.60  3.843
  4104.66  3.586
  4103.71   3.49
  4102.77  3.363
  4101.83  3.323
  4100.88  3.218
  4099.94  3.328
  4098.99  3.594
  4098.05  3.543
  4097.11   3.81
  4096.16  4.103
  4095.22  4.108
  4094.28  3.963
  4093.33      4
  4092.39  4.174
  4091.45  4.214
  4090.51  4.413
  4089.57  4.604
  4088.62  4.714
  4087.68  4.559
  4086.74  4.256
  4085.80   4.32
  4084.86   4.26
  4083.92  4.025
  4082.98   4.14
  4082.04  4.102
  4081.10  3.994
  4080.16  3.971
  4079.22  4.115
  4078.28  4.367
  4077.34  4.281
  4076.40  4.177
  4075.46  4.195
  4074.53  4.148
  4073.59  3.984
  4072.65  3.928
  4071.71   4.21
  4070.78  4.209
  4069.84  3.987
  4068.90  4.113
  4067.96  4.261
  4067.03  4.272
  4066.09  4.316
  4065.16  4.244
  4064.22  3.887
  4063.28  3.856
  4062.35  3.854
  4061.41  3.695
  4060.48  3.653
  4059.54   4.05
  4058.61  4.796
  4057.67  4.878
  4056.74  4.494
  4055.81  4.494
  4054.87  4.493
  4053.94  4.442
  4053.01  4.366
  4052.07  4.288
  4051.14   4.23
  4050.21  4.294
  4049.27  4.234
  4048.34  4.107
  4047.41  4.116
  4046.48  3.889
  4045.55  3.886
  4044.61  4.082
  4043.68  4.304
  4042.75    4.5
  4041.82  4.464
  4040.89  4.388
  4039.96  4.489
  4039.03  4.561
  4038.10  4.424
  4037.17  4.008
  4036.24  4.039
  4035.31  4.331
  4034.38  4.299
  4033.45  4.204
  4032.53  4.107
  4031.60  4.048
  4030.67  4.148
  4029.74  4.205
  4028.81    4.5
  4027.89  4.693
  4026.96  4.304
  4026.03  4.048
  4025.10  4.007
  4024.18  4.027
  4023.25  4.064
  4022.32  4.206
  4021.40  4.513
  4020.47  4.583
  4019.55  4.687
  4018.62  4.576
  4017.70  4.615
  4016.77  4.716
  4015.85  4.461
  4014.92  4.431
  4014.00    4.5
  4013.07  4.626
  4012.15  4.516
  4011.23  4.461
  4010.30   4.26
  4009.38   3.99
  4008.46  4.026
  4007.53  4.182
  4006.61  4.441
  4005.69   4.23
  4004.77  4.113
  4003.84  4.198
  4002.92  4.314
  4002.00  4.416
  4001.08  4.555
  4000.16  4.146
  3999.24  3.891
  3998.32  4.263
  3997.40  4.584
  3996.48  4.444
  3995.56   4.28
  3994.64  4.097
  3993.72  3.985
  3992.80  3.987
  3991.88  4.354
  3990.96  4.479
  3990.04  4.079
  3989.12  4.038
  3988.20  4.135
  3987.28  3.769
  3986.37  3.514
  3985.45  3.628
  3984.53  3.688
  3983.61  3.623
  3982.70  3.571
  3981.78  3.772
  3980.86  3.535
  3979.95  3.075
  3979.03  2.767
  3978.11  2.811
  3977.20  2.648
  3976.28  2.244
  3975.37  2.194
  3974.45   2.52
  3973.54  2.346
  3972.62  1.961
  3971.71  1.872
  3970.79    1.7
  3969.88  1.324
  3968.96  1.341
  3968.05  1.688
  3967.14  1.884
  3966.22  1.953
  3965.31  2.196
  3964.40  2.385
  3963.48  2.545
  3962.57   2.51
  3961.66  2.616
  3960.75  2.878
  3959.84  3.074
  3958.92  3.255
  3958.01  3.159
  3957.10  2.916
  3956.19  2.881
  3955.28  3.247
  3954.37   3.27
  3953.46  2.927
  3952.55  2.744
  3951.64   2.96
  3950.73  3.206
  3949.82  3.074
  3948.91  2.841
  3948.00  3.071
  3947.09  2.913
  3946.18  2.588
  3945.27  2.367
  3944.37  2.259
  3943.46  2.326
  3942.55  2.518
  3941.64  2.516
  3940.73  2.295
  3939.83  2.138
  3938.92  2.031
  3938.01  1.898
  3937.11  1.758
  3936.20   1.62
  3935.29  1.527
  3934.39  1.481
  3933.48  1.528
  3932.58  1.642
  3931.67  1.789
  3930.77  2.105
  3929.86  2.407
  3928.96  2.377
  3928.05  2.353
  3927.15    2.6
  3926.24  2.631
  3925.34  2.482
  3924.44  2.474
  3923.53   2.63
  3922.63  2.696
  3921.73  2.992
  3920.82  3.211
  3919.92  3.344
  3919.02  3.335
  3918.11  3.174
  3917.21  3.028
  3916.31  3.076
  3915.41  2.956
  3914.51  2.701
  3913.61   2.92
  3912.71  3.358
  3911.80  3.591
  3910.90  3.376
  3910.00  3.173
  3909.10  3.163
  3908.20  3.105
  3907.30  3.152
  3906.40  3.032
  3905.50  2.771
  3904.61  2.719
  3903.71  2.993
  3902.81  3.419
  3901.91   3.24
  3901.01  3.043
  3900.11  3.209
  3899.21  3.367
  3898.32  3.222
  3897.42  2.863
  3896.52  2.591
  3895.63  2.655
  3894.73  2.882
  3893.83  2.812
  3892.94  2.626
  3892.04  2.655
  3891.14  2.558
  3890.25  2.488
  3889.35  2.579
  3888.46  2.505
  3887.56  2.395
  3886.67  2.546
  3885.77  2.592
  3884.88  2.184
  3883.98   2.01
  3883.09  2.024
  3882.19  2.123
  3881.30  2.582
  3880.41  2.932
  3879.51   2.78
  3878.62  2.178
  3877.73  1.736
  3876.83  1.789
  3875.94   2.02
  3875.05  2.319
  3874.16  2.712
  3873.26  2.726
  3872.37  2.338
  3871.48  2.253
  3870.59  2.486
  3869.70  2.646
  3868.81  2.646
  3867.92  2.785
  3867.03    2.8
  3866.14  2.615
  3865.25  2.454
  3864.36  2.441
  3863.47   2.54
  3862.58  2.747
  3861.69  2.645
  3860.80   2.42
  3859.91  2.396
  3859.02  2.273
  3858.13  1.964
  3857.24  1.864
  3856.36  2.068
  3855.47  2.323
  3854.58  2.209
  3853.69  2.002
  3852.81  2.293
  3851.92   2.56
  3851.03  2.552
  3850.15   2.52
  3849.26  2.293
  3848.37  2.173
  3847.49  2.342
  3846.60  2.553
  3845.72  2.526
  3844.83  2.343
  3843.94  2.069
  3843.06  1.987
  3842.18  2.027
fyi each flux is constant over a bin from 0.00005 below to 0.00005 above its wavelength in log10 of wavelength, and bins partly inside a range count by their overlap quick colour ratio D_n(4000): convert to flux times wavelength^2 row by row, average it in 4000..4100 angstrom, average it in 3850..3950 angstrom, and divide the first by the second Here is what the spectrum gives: 1.78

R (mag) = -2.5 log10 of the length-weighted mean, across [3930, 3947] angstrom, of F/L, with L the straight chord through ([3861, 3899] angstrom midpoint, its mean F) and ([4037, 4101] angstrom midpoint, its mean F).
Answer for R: 0.43 mag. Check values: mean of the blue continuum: 2.52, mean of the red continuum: 4.17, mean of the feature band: 2.05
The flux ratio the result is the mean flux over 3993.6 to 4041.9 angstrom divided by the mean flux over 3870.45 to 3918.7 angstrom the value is 1.58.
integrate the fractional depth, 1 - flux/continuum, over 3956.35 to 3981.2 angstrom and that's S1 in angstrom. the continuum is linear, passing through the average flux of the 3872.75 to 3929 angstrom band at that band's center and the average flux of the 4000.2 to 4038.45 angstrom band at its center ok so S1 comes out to 8.3 angstrom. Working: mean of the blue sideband 2.76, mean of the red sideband 4.32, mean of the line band 2.42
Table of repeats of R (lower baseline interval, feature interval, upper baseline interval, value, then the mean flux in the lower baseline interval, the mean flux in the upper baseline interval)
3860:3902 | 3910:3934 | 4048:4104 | 0.06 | 2.56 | 4.11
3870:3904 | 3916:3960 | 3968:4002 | 0.16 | 2.59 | 3.36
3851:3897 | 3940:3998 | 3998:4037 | 0.23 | 2.43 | 4.31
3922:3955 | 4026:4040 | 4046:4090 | -0.15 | 2.4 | 4.21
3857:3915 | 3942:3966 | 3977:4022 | 0.25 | 2.66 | 4.1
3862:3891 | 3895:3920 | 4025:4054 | -0.11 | 2.44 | 4.25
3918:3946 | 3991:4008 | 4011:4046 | -0.14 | 2.33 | 4.34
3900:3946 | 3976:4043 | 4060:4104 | -0.21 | 2.63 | 4.03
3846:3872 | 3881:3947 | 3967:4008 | 0.09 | 2.41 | 3.45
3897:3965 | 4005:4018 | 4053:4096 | -0.23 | 2.73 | 4.21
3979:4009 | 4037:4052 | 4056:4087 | -0.04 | 4.02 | 4.16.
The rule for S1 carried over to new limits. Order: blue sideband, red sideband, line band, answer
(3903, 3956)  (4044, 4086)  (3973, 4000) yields -2.3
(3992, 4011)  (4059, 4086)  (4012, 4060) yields -2.1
